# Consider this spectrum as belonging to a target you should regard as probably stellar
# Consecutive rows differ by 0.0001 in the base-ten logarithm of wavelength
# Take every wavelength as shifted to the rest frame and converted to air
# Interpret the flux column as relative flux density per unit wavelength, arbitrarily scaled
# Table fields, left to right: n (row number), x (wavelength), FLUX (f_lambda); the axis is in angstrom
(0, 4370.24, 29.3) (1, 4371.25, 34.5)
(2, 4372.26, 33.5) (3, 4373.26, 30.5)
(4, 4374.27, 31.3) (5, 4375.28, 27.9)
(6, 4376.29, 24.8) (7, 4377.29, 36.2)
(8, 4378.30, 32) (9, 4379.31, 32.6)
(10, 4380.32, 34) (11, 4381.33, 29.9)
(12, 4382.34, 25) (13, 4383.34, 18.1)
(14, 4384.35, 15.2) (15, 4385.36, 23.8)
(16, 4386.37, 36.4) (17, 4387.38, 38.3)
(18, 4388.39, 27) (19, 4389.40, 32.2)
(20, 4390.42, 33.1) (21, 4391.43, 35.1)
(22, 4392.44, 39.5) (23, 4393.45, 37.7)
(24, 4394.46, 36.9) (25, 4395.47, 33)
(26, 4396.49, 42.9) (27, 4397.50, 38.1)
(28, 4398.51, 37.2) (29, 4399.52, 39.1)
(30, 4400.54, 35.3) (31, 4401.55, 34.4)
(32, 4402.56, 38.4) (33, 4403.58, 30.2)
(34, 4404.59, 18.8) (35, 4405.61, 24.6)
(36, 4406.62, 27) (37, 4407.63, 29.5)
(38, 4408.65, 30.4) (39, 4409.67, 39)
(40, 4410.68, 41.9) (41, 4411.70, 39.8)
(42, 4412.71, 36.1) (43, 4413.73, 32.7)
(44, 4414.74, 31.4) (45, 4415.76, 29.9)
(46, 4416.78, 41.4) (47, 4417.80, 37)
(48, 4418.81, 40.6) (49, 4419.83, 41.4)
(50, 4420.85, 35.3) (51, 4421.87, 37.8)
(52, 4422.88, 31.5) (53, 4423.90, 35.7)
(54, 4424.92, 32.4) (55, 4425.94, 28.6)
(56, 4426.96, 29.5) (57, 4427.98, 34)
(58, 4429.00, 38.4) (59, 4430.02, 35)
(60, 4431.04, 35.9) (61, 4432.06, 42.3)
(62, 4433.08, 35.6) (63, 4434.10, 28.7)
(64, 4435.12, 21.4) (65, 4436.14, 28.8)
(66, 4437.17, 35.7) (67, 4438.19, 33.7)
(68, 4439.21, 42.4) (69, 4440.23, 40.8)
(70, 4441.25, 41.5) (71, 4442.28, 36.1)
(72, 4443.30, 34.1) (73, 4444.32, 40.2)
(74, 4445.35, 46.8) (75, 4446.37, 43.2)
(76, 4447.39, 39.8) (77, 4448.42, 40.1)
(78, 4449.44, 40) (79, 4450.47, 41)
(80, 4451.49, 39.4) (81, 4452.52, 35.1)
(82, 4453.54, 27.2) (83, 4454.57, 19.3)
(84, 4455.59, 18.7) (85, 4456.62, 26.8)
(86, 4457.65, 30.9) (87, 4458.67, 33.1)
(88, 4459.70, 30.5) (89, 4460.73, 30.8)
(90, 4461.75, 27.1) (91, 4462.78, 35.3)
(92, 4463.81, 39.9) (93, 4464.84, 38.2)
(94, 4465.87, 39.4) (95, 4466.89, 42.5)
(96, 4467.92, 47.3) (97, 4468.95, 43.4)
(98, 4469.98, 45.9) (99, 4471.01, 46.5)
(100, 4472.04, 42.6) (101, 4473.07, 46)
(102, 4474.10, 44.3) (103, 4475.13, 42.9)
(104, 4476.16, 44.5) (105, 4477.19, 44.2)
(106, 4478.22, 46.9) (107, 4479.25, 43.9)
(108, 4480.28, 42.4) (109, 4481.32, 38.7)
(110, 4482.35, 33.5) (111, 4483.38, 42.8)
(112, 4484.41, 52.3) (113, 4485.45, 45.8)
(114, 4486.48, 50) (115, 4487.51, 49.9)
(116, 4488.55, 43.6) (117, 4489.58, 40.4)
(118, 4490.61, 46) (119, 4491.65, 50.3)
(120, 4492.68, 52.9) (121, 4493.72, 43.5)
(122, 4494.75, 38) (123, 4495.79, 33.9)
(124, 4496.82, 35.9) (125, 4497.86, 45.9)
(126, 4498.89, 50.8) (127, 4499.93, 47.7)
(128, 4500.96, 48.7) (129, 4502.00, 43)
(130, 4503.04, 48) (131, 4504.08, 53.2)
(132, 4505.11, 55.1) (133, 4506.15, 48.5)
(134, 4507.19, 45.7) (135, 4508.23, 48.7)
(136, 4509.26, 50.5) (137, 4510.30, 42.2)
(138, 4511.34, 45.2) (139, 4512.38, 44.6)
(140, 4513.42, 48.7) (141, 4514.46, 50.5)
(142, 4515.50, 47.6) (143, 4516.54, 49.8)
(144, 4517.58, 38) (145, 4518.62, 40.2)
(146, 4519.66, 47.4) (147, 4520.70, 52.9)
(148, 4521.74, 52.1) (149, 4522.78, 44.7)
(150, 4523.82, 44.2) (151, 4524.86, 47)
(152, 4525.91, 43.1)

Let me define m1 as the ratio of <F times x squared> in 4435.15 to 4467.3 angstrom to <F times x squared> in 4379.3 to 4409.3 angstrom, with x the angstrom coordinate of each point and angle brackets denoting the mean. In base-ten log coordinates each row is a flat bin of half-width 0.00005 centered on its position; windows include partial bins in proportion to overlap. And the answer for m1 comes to 1.14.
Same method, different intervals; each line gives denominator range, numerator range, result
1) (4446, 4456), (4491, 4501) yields 1.32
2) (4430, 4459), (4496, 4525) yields 1.38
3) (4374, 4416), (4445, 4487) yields 1.25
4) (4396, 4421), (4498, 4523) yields 1.43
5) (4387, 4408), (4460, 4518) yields 1.37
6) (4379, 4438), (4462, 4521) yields 1.40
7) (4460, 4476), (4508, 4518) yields 1.17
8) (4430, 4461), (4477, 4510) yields 1.34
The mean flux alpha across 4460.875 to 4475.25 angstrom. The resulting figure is 41.2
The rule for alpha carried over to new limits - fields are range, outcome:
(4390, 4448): 35.4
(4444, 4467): 34.8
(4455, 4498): 40.8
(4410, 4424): 36.7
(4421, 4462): 34.3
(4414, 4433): 35.4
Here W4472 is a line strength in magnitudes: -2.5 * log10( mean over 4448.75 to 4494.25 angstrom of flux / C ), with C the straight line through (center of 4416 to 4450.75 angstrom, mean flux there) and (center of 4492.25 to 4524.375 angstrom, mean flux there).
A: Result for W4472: 0.04 mag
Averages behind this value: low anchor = 36.6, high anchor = 46.4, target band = 40.1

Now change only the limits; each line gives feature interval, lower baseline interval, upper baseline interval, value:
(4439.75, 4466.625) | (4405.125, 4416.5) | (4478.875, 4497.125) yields 0.10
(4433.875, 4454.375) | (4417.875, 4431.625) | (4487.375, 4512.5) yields 0.04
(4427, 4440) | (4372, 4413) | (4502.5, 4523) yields 0.10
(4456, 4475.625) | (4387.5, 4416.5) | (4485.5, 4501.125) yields 0.09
